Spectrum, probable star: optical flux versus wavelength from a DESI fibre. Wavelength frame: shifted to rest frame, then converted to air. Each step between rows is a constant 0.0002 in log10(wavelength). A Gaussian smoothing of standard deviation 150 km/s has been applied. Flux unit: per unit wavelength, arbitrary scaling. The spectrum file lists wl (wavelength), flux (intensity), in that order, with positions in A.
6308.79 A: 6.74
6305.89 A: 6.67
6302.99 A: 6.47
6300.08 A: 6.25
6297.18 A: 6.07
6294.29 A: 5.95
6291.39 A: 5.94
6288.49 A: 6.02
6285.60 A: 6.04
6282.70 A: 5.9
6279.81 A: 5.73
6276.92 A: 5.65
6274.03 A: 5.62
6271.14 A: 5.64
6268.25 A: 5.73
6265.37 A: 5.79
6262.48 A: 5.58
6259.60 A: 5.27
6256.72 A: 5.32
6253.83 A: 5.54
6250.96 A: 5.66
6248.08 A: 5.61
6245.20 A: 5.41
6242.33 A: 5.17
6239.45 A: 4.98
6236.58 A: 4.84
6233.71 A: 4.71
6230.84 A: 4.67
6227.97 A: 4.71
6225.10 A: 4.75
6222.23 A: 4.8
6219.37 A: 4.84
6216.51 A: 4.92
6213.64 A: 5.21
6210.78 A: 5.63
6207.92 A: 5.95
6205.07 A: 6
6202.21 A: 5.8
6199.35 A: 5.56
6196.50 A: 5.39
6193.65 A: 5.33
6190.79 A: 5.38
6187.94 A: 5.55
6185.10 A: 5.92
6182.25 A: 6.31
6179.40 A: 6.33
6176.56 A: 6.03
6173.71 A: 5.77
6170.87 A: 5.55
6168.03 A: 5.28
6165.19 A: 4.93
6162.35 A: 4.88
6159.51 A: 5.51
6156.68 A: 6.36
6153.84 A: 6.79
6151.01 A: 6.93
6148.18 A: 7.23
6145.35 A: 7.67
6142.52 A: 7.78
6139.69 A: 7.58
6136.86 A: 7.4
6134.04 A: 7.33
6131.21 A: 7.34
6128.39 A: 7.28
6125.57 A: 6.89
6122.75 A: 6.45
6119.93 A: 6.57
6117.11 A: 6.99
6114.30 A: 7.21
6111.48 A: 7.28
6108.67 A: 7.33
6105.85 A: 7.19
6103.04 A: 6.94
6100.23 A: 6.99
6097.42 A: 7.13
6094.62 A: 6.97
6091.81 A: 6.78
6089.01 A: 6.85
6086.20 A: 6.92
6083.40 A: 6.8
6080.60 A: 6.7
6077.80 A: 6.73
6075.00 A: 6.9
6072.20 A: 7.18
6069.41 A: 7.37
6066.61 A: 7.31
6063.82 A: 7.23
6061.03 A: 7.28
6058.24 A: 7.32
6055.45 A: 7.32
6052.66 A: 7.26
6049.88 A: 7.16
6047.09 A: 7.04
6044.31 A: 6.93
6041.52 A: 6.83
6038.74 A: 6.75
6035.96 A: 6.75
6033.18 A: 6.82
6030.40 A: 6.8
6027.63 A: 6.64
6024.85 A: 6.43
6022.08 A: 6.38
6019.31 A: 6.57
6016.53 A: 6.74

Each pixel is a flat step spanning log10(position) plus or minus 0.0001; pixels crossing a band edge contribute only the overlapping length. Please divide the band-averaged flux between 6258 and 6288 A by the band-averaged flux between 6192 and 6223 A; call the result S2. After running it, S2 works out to 1.05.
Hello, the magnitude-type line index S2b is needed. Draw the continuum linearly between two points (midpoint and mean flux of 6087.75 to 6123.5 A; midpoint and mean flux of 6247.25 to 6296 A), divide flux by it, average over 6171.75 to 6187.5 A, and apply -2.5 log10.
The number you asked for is 0.07 mag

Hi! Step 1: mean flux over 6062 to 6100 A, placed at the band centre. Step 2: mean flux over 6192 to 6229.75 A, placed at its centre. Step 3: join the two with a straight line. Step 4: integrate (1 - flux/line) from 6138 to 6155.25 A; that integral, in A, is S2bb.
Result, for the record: -3.4 A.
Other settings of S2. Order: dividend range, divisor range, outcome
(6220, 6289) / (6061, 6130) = 0.77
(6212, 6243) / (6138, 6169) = 0.75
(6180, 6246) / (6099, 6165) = 0.77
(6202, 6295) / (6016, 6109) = 0.78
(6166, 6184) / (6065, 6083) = 0.83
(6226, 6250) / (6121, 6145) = 0.69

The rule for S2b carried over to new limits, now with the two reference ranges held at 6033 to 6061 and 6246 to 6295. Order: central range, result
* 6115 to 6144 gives -0.10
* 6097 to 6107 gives -0.05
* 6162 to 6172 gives 0.22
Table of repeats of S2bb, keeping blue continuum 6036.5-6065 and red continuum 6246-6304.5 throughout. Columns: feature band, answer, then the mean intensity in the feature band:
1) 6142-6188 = 2.0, 6.15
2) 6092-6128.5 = -1.3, 7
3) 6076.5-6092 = 0.2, 6.8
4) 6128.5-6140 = -1.3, 7.38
